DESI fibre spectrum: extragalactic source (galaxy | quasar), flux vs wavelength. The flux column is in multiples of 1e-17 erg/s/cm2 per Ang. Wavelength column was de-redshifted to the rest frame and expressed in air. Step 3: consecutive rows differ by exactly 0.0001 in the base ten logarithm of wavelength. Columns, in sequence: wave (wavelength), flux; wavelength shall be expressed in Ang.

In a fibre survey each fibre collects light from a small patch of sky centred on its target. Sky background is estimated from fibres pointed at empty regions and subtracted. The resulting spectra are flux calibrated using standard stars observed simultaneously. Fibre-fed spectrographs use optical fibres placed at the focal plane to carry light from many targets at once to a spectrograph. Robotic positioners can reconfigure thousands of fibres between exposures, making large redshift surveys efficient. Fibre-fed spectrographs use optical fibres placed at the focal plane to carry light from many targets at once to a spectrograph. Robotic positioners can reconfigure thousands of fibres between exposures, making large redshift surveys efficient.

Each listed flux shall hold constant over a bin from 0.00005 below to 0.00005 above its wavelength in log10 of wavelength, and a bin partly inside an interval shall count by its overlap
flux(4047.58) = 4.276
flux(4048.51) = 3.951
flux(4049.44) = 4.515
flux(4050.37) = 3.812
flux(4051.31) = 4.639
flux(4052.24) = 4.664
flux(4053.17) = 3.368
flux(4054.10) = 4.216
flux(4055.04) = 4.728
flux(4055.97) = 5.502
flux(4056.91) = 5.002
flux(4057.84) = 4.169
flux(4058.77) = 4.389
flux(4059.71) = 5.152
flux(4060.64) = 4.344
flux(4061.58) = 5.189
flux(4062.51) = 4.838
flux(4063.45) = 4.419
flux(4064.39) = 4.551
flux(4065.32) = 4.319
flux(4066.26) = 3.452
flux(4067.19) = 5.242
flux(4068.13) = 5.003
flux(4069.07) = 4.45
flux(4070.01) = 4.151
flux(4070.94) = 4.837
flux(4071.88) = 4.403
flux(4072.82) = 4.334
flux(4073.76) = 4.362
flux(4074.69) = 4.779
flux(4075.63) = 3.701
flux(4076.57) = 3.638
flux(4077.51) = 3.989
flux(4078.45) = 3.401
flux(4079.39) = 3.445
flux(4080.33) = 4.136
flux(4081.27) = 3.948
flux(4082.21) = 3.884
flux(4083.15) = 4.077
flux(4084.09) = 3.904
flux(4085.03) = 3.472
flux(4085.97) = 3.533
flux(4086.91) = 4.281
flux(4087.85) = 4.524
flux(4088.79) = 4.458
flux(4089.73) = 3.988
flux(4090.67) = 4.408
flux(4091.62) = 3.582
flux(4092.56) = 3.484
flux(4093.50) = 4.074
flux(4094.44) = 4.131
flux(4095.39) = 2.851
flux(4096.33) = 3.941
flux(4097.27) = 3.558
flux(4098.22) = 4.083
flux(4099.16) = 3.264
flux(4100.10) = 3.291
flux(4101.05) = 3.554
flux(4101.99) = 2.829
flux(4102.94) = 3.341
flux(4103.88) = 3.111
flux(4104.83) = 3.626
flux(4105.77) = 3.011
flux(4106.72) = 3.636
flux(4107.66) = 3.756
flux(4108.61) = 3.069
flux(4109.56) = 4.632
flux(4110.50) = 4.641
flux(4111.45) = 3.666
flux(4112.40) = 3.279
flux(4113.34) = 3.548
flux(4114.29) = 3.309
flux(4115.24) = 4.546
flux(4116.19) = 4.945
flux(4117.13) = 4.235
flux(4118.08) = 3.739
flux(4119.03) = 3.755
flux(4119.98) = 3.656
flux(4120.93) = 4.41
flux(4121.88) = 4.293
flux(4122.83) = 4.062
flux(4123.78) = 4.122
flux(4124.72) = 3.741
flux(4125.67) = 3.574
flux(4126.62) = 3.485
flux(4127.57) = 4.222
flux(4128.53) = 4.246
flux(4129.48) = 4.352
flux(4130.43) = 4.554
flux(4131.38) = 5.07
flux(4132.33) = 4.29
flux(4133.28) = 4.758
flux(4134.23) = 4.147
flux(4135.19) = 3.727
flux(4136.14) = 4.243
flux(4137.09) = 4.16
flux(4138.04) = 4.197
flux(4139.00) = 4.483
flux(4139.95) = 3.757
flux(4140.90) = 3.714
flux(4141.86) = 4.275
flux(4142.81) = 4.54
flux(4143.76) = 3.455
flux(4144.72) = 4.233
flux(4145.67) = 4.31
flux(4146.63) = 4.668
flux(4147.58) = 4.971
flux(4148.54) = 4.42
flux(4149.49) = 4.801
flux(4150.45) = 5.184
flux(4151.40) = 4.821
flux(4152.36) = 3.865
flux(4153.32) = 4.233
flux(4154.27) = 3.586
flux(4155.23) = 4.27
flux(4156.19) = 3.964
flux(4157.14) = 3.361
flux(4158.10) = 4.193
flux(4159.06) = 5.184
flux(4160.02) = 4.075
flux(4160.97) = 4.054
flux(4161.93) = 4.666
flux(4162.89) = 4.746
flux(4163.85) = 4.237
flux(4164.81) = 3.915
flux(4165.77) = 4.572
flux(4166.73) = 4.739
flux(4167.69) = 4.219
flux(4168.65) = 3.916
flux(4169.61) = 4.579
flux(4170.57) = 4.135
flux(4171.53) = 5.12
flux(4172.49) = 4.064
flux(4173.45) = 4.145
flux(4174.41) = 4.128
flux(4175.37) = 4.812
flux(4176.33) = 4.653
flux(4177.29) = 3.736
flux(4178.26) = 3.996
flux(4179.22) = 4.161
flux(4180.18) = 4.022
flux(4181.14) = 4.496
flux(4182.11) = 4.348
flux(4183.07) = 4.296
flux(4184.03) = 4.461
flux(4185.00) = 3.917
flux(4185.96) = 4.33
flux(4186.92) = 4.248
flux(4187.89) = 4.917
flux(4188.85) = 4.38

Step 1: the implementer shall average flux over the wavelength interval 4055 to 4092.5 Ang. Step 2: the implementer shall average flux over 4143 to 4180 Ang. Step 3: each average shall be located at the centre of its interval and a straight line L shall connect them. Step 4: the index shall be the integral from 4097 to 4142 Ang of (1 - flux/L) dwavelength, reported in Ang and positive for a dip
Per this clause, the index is 4.1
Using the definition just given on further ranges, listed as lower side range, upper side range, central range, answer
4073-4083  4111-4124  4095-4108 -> 1.8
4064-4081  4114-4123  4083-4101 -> 1.5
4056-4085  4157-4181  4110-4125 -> 1.1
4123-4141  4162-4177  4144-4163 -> -0.3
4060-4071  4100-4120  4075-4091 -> 1.1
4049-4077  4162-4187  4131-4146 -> 0.6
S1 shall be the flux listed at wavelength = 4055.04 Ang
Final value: 4.728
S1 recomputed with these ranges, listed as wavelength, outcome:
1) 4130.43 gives 4.554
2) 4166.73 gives 4.739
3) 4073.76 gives 4.362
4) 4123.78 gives 4.122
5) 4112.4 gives 3.279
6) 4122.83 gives 4.062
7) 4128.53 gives 4.246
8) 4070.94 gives 4.837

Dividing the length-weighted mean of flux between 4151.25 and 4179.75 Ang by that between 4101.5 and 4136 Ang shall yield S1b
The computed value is 1.1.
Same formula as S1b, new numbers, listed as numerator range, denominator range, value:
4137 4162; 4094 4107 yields 1.24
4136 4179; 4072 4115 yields 1.14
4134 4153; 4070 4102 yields 1.10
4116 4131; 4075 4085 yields 1.07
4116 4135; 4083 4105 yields 1.12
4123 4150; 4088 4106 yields 1.16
